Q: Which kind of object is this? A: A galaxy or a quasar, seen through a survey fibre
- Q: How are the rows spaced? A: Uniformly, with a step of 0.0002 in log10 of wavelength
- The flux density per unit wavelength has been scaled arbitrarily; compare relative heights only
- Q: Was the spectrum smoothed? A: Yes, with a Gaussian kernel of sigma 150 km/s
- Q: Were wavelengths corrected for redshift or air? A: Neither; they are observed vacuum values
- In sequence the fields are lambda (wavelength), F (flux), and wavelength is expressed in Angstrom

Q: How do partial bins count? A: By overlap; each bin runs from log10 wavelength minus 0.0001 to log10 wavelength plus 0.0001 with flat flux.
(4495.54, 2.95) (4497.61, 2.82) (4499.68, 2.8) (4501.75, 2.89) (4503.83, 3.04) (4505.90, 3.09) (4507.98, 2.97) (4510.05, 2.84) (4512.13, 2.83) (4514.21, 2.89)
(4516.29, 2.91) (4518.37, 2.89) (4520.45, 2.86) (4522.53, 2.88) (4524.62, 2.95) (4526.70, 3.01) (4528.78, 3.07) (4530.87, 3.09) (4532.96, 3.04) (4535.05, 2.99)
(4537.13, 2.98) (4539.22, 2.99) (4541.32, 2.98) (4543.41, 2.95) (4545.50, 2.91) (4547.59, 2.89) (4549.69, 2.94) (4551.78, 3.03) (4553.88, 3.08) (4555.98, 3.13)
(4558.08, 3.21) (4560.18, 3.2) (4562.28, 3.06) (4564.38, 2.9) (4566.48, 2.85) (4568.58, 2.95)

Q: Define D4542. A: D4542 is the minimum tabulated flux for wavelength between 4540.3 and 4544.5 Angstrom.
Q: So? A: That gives 2.95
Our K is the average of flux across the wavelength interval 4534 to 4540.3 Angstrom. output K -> 2.99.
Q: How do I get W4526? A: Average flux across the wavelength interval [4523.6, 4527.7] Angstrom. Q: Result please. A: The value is 2.98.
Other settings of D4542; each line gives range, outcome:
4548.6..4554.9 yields 2.94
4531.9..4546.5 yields 2.91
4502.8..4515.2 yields 2.83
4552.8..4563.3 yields 3.06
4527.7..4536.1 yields 2.99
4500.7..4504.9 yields 2.89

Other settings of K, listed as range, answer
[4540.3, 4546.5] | 2.95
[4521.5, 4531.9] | 3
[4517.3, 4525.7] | 2.9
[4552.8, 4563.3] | 3.13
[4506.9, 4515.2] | 2.88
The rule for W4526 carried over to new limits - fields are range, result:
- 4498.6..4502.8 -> 2.84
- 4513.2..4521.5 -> 2.89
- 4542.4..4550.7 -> 2.92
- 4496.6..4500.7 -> 2.81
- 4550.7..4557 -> 3.08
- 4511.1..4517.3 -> 2.88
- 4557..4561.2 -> 3.2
